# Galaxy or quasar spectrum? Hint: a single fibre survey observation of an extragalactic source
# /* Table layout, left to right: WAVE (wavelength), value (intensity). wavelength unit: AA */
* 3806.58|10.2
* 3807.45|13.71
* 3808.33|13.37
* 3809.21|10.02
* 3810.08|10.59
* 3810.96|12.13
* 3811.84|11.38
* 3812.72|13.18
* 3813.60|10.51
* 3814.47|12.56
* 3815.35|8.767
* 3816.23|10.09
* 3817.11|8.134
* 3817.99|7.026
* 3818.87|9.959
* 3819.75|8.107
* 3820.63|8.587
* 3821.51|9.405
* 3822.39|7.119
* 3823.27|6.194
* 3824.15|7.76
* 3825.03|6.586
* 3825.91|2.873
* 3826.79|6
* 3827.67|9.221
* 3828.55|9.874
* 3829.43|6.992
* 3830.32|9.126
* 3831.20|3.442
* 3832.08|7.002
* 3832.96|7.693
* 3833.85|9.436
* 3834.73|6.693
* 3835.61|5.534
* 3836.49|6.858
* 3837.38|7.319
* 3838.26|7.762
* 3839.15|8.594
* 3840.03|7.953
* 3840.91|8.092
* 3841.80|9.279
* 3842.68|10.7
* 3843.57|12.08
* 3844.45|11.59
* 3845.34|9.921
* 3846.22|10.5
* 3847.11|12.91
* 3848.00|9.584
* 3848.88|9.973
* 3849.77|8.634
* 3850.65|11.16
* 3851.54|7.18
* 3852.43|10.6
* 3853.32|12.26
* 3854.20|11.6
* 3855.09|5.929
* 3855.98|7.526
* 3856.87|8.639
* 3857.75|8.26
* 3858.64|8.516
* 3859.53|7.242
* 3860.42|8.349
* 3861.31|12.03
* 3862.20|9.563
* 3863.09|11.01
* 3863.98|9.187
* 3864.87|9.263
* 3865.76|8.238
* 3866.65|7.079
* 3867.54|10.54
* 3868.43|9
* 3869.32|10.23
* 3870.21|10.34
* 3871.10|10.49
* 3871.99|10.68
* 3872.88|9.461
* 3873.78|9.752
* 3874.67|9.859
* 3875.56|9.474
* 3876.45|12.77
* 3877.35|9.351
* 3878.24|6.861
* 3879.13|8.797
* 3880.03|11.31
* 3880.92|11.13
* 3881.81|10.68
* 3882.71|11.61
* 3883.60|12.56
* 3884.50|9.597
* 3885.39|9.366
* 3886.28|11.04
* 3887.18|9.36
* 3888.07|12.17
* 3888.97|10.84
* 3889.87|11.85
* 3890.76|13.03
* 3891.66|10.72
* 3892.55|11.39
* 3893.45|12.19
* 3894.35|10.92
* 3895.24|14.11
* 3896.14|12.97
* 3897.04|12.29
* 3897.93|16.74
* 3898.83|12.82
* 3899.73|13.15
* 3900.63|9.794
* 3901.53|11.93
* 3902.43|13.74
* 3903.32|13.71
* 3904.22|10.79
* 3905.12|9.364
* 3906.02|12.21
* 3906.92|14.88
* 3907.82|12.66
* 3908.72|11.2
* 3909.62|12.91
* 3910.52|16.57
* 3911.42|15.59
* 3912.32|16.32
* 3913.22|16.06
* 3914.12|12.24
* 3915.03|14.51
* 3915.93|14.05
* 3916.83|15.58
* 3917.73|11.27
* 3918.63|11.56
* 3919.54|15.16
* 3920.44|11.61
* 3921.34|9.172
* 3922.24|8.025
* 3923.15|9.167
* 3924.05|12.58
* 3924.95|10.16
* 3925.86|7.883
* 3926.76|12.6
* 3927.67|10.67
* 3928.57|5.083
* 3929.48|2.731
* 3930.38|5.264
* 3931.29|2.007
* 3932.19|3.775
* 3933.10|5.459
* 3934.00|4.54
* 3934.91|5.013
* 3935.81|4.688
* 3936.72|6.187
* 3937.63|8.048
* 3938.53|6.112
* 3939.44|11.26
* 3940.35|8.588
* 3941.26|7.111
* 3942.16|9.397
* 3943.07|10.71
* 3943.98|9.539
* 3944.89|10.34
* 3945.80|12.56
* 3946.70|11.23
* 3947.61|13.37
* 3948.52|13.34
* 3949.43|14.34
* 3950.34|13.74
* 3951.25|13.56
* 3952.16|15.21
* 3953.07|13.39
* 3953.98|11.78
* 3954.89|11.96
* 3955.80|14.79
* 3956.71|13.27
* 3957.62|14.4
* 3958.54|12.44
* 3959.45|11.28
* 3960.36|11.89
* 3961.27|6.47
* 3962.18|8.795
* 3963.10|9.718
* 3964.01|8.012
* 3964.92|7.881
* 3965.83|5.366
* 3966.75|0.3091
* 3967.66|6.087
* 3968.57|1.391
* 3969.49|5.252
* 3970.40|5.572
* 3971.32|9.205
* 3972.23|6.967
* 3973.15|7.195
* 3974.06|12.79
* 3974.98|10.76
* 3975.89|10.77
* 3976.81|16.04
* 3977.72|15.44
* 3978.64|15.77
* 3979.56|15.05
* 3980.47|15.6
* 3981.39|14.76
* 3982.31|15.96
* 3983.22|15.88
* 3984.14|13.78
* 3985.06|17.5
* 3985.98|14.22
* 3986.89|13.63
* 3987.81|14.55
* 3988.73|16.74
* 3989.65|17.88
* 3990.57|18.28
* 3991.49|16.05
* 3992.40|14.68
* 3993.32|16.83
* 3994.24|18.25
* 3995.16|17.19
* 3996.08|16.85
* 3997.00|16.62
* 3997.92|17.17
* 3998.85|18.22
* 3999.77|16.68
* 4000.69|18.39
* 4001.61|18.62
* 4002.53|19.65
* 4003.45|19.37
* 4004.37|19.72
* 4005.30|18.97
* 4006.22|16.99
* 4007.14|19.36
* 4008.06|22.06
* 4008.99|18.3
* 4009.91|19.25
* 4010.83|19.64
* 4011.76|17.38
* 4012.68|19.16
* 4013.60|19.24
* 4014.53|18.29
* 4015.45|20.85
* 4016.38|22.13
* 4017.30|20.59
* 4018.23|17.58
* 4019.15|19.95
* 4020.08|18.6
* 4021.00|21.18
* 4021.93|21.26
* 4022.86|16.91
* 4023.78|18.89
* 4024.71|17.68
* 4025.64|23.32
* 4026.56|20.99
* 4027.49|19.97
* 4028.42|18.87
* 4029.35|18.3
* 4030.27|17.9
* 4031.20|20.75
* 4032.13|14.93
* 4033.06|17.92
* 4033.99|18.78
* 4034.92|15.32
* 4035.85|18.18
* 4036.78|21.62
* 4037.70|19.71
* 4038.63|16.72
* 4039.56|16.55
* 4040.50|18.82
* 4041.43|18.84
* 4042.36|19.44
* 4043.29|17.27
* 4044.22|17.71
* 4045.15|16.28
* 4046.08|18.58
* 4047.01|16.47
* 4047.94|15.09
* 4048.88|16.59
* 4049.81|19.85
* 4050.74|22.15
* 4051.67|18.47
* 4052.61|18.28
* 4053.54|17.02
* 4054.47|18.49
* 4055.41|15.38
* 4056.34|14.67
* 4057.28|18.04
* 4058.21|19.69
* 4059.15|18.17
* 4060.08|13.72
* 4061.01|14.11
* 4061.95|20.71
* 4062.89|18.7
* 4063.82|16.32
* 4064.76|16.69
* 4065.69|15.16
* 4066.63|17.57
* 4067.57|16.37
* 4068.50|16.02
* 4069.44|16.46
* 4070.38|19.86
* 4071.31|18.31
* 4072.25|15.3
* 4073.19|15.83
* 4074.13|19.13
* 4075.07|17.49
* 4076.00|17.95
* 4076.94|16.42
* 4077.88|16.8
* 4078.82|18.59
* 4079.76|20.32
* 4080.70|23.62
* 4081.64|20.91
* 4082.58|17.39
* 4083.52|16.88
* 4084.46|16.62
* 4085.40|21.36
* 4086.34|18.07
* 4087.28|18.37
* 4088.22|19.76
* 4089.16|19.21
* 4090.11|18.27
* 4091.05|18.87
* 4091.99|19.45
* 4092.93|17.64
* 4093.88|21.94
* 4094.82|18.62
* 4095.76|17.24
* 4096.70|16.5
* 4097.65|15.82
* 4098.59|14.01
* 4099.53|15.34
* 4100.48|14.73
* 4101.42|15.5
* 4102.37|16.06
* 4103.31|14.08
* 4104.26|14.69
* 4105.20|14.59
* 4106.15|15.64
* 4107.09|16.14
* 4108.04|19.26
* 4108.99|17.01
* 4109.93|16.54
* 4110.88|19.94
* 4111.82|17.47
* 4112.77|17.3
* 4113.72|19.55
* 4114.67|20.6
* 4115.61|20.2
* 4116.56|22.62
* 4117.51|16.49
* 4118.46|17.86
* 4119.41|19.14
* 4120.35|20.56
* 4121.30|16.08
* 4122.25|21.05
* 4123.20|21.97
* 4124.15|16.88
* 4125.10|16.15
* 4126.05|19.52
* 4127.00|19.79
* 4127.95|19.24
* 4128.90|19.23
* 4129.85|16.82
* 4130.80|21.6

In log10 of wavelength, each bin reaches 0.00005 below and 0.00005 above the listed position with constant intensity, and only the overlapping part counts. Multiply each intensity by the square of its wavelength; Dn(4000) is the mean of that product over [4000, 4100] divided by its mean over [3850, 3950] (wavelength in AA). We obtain 1.9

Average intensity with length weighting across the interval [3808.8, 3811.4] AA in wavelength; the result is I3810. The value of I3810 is 10.9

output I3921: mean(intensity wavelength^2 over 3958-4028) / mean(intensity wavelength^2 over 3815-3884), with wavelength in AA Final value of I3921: 1.83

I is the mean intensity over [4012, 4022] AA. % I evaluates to 19.8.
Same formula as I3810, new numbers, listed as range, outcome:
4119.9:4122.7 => 19.2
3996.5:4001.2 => 17.4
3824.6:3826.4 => 4.76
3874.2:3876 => 9.69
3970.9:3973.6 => 7.77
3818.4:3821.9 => 8.99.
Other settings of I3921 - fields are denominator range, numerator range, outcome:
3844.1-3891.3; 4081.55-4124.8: 2.02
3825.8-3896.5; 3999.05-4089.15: 2.10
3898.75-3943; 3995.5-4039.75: 1.93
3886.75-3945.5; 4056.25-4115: 1.79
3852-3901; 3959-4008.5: 1.39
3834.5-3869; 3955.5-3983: 1.20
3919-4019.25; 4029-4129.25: 1.47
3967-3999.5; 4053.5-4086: 1.35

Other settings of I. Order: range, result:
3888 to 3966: 11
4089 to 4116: 17.3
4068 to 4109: 17.5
